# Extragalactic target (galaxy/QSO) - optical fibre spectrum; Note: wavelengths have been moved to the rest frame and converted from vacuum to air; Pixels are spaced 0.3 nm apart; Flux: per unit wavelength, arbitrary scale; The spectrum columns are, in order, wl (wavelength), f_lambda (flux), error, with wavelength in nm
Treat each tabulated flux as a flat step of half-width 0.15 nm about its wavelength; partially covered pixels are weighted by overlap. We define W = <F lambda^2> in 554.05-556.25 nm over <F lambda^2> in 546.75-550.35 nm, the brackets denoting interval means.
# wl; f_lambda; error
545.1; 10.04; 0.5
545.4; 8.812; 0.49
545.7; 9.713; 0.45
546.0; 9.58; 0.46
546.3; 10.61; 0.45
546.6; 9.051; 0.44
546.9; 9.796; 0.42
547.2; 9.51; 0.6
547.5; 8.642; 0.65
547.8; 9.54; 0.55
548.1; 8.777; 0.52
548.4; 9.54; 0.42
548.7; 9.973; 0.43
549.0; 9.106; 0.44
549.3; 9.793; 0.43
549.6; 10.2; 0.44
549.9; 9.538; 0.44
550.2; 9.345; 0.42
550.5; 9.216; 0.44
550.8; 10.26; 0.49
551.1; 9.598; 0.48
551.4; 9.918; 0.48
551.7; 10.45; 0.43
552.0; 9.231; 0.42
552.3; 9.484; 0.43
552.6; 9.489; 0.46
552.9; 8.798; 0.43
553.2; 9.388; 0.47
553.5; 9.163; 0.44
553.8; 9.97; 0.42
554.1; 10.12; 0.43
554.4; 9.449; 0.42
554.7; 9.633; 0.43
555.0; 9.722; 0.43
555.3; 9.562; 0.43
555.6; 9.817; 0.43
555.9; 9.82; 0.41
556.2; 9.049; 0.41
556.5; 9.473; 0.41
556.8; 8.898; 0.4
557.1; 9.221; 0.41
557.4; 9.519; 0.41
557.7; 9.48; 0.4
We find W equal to 1.0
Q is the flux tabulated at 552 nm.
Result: 9.231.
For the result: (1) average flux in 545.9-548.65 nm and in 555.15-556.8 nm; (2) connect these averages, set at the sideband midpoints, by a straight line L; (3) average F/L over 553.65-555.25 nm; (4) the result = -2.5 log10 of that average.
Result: -0.03 mag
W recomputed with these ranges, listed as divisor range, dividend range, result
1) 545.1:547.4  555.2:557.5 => 1.02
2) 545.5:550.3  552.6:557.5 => 1.02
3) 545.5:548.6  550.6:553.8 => 1.03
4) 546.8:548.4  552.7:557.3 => 1.05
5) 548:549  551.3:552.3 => 1.05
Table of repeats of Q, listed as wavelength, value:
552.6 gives 9.489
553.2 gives 9.388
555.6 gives 9.817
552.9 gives 8.798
